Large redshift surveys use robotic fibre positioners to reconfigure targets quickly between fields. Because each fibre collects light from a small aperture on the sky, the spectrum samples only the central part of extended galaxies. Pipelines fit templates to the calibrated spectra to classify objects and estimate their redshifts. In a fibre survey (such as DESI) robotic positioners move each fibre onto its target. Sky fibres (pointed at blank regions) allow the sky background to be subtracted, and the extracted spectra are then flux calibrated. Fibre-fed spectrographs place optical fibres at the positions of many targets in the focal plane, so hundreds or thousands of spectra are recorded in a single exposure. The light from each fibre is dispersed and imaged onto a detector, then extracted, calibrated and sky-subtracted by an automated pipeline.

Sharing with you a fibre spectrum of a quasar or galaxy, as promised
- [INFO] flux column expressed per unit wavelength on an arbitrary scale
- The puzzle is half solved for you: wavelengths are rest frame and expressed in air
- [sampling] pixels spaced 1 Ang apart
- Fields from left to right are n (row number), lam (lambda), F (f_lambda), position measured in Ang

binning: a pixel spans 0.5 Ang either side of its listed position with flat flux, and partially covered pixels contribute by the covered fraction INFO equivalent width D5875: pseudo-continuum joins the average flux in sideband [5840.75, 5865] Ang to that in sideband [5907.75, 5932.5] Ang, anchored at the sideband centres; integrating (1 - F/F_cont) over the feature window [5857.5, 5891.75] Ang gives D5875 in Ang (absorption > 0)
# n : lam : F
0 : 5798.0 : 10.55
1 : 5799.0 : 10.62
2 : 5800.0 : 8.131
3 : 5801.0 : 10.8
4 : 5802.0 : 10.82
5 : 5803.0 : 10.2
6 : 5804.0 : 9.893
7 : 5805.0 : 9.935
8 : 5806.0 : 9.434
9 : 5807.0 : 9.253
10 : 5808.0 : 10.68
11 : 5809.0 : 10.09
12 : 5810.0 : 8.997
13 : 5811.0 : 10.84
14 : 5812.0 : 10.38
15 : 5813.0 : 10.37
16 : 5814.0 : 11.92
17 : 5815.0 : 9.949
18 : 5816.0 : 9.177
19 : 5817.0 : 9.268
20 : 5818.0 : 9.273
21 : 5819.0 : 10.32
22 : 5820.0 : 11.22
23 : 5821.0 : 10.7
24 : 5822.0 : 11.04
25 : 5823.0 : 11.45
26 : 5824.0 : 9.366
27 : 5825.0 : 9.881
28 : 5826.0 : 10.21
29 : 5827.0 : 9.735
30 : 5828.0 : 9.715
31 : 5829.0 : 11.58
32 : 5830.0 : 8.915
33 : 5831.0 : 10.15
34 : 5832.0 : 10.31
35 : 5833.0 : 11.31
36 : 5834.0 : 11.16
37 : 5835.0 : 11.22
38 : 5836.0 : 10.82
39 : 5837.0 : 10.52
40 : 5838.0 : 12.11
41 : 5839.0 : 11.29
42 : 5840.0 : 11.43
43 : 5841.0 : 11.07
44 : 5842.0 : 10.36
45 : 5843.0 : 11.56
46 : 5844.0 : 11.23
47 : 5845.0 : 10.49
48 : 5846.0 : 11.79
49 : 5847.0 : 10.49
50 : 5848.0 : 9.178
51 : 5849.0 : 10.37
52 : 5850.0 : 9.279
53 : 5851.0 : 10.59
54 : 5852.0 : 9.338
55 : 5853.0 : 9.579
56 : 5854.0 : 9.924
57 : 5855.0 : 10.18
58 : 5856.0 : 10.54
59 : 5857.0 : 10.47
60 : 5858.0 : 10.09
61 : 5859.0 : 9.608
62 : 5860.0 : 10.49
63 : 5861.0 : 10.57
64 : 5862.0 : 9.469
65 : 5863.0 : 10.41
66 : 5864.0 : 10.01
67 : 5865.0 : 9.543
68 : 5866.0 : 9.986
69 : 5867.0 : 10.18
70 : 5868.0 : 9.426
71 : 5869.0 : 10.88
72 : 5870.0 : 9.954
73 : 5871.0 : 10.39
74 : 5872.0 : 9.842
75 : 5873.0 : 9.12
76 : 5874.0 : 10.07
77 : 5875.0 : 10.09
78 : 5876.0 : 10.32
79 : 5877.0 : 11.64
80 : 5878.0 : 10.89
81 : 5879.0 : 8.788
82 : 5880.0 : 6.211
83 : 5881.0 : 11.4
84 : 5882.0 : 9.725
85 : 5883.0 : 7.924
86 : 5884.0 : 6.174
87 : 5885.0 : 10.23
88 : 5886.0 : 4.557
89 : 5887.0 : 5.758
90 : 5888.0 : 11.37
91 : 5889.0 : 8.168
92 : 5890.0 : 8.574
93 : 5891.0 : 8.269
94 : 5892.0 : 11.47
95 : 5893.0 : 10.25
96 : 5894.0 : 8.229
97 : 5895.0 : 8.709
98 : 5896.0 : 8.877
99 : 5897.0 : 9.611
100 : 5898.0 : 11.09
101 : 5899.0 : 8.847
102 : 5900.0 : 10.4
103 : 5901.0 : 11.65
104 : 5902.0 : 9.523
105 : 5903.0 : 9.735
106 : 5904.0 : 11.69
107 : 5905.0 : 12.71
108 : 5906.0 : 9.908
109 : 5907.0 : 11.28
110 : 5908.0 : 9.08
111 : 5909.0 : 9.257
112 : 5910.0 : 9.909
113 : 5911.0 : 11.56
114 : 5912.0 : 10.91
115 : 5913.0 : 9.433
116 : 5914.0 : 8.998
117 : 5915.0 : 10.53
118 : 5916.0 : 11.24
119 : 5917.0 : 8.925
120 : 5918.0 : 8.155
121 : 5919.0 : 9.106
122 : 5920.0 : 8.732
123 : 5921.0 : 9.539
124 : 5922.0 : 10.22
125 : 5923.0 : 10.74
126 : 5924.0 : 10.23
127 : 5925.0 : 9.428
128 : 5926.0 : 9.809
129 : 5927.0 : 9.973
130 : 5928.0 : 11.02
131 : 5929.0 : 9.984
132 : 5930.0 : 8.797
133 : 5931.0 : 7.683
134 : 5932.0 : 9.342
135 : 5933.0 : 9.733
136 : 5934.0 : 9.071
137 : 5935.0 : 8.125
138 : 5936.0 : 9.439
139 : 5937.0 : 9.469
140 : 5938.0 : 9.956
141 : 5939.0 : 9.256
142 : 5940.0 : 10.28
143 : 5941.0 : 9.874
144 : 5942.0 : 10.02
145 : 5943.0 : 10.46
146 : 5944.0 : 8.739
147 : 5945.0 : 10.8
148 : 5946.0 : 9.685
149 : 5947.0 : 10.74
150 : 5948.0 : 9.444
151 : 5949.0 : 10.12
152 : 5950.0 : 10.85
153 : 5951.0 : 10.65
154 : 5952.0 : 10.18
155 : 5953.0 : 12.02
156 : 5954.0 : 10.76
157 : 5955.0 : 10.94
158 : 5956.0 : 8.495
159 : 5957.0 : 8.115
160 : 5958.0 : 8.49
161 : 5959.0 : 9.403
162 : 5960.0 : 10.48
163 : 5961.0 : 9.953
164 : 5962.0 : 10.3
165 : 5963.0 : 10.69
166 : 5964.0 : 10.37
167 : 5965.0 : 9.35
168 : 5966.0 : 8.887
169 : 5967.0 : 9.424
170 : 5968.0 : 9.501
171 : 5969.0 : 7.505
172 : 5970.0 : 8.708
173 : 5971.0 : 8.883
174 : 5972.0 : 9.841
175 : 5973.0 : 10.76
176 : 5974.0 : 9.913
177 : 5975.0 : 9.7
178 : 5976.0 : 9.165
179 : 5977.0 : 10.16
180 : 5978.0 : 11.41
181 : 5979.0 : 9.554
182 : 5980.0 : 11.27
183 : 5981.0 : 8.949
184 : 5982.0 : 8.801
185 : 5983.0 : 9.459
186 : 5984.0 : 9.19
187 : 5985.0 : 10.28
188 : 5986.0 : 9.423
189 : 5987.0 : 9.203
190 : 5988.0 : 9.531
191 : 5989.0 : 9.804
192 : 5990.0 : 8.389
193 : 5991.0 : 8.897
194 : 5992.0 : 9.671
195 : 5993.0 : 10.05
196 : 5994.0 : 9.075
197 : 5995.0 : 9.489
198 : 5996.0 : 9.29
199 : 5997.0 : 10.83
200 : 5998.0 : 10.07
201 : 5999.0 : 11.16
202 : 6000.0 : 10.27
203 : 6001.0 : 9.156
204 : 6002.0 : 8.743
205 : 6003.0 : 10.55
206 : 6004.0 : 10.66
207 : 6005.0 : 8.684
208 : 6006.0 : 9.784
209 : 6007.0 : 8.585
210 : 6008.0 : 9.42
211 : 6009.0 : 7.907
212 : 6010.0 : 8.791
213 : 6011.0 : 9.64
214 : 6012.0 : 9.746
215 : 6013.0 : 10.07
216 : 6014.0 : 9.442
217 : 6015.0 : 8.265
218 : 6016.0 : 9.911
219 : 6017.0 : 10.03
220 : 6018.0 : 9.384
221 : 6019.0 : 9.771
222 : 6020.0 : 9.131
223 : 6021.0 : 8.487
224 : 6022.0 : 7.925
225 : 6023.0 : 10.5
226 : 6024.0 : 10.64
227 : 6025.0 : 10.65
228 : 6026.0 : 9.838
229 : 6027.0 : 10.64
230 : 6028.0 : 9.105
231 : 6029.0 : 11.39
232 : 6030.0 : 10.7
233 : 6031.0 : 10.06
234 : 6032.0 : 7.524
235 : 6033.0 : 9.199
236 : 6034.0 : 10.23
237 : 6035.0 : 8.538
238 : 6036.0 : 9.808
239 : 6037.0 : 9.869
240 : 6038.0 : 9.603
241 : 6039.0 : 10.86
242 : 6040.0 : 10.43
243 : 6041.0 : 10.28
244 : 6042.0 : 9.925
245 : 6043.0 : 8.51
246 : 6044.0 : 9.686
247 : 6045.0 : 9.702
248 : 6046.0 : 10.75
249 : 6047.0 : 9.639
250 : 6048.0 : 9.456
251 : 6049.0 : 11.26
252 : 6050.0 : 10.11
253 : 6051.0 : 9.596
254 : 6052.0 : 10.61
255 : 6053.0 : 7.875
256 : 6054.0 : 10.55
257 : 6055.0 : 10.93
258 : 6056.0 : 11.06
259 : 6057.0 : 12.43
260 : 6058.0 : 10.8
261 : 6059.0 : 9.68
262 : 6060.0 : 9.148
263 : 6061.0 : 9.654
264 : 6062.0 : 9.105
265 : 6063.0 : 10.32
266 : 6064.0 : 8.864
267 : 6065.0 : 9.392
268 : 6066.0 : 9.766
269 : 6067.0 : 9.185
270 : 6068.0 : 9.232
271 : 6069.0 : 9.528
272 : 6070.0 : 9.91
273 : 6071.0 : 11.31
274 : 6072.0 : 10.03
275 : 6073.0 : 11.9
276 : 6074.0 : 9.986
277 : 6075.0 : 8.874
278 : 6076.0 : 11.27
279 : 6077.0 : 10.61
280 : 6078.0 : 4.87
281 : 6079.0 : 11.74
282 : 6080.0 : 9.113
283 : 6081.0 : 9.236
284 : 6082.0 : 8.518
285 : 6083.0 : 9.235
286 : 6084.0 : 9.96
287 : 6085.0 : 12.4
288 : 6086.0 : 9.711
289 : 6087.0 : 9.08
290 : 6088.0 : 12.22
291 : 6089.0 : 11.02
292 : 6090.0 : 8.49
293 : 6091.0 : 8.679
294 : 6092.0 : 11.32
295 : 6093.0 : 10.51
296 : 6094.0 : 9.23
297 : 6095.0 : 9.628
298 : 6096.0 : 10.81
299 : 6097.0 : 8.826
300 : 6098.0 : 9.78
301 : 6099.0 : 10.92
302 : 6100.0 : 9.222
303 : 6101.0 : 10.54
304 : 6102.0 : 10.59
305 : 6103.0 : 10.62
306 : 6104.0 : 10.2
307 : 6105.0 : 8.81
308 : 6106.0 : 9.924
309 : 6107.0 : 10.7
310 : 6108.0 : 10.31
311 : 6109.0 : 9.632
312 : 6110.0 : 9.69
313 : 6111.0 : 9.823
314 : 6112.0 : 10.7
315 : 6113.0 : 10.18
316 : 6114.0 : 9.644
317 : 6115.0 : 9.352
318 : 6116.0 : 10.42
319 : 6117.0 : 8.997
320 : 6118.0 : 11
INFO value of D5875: 2.3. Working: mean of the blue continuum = 10.3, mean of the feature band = 9.43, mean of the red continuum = 9.71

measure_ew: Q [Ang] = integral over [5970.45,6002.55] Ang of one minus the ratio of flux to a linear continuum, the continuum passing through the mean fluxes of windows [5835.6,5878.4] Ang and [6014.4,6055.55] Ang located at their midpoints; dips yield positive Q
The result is 0.8 Ang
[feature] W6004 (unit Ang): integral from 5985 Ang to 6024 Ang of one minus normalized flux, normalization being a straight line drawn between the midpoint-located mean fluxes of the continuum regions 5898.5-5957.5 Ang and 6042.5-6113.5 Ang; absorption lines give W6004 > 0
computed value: 1.8 Ang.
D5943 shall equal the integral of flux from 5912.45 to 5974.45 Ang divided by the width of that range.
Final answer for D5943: 9.7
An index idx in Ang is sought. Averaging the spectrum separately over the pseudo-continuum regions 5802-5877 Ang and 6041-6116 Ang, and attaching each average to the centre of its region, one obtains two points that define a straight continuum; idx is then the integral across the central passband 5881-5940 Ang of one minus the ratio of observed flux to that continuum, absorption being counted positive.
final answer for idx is 3.7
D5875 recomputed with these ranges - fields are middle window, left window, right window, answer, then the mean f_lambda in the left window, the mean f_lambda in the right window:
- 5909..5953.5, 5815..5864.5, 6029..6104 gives 1.59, 10.4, 9.93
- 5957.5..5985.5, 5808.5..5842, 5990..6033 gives 0.37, 10.5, 9.6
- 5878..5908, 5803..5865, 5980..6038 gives 2.10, 10.3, 9.57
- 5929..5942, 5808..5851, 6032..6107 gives 1.18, 10.5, 9.92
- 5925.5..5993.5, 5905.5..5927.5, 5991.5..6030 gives 0.54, 9.86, 9.66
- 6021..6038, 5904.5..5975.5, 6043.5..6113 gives 0.29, 9.8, 9.98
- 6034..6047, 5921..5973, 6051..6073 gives 0.15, 9.74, 10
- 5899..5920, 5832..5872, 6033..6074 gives 0.35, 10.4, 9.98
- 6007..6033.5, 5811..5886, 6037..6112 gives 1.29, 10.2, 9.97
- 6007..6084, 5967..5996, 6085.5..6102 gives 0.44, 9.52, 10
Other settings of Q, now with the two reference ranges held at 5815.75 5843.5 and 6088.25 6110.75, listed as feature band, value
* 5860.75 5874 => 0.6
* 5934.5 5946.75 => 0.7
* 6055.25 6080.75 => 0.4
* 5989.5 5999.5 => 0.5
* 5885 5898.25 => 2.0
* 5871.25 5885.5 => 1.3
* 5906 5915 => 0.3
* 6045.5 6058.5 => -0.4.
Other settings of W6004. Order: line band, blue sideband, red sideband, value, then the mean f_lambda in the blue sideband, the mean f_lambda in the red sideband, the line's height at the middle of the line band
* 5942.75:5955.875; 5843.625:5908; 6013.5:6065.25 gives -0.7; 9.8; 9.83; 9.81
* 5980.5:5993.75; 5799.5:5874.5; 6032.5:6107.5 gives 0.9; 10.3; 9.94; 10.1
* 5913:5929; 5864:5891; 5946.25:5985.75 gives -0.4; 9.27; 9.81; 9.54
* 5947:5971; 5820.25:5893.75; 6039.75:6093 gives 0.5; 10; 9.95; 9.98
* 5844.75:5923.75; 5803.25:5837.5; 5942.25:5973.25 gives 2.2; 10.3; 9.82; 10.1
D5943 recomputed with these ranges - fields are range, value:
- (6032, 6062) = 9.95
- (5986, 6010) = 9.51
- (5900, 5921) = 10.1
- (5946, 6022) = 9.64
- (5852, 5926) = 9.73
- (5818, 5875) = 10.4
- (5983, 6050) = 9.66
